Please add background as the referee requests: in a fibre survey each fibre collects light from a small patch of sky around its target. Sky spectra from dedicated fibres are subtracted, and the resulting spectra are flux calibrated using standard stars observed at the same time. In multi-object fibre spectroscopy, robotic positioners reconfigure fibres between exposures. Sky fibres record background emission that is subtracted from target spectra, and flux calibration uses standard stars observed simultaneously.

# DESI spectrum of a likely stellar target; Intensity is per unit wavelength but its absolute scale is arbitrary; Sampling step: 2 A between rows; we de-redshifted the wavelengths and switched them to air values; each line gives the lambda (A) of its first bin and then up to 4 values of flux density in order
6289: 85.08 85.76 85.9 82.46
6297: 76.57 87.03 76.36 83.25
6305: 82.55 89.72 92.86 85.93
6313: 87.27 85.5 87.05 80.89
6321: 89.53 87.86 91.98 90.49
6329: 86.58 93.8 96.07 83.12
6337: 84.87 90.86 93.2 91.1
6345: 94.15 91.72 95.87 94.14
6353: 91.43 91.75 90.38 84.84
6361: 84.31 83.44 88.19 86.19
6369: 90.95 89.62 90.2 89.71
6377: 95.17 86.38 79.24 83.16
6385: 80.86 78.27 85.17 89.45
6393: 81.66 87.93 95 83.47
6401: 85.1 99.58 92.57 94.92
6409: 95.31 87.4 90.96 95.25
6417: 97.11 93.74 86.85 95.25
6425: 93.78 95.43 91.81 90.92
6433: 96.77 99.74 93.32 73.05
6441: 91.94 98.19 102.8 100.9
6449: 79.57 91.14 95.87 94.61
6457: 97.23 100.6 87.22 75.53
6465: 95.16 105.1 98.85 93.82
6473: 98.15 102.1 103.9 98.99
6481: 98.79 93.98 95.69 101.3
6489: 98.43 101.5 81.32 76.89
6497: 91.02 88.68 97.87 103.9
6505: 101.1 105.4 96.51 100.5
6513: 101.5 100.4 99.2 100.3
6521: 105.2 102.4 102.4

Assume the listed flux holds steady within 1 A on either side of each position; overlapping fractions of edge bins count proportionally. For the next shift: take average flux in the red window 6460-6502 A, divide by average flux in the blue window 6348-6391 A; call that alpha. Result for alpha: 1.08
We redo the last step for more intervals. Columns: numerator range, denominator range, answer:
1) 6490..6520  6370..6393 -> 1.12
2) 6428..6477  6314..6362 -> 1.05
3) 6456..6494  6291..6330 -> 1.12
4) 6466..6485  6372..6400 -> 1.15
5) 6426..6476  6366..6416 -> 1.06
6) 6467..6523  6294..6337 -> 1.13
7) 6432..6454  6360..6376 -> 1.06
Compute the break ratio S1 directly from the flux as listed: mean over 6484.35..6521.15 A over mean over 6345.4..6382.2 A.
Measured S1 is 1.09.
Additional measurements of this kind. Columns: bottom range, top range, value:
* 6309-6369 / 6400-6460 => 1.05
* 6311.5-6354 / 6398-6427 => 1.03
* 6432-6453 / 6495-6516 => 1.05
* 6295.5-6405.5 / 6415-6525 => 1.09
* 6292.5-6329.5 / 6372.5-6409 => 1.02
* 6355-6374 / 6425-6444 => 1.05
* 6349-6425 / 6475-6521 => 1.09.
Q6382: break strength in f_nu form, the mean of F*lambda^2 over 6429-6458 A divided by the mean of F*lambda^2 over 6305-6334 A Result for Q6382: 1.1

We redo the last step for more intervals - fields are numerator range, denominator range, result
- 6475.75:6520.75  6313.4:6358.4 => 1.14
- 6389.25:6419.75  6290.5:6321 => 1.11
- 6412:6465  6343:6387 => 1.07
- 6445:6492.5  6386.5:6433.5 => 1.07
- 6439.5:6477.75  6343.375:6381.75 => 1.10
